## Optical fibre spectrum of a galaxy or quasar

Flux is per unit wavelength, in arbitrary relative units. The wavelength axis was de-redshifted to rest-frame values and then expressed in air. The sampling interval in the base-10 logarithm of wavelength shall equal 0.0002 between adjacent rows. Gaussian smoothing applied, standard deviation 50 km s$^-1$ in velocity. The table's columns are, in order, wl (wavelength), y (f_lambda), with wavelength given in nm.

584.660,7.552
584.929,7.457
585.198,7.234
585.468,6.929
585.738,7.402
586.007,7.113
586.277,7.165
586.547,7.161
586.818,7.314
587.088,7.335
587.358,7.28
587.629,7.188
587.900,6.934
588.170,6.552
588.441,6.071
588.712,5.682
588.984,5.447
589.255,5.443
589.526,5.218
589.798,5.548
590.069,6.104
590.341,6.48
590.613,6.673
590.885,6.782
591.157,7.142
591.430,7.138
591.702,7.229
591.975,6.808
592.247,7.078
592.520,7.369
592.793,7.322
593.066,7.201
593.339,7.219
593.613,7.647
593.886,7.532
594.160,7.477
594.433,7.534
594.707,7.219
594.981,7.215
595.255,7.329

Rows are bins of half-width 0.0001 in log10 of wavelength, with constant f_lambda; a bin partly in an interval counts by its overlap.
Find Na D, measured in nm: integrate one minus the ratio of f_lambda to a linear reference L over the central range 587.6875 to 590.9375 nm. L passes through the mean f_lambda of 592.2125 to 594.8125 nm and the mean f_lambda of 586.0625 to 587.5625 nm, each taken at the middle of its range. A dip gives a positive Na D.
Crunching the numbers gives 0.54 nm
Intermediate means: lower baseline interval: 7.24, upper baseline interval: 7.37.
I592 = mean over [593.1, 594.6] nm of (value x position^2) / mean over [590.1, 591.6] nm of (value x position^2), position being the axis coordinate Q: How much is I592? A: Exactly 1.11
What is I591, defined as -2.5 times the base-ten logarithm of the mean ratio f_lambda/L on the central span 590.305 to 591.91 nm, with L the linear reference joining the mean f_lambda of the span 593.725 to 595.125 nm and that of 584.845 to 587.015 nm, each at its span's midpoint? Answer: 0.06 mag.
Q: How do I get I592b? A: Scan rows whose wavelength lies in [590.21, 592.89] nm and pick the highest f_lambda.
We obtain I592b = 7.369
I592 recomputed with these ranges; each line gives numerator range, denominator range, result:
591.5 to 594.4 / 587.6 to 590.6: 1.22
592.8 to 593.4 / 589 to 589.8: 1.36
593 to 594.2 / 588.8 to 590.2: 1.35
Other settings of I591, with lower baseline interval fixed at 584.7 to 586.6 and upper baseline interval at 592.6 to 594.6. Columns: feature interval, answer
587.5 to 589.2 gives 0.16 mag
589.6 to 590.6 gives 0.21 mag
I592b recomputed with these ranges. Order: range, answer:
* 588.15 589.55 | 6.552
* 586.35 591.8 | 7.335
